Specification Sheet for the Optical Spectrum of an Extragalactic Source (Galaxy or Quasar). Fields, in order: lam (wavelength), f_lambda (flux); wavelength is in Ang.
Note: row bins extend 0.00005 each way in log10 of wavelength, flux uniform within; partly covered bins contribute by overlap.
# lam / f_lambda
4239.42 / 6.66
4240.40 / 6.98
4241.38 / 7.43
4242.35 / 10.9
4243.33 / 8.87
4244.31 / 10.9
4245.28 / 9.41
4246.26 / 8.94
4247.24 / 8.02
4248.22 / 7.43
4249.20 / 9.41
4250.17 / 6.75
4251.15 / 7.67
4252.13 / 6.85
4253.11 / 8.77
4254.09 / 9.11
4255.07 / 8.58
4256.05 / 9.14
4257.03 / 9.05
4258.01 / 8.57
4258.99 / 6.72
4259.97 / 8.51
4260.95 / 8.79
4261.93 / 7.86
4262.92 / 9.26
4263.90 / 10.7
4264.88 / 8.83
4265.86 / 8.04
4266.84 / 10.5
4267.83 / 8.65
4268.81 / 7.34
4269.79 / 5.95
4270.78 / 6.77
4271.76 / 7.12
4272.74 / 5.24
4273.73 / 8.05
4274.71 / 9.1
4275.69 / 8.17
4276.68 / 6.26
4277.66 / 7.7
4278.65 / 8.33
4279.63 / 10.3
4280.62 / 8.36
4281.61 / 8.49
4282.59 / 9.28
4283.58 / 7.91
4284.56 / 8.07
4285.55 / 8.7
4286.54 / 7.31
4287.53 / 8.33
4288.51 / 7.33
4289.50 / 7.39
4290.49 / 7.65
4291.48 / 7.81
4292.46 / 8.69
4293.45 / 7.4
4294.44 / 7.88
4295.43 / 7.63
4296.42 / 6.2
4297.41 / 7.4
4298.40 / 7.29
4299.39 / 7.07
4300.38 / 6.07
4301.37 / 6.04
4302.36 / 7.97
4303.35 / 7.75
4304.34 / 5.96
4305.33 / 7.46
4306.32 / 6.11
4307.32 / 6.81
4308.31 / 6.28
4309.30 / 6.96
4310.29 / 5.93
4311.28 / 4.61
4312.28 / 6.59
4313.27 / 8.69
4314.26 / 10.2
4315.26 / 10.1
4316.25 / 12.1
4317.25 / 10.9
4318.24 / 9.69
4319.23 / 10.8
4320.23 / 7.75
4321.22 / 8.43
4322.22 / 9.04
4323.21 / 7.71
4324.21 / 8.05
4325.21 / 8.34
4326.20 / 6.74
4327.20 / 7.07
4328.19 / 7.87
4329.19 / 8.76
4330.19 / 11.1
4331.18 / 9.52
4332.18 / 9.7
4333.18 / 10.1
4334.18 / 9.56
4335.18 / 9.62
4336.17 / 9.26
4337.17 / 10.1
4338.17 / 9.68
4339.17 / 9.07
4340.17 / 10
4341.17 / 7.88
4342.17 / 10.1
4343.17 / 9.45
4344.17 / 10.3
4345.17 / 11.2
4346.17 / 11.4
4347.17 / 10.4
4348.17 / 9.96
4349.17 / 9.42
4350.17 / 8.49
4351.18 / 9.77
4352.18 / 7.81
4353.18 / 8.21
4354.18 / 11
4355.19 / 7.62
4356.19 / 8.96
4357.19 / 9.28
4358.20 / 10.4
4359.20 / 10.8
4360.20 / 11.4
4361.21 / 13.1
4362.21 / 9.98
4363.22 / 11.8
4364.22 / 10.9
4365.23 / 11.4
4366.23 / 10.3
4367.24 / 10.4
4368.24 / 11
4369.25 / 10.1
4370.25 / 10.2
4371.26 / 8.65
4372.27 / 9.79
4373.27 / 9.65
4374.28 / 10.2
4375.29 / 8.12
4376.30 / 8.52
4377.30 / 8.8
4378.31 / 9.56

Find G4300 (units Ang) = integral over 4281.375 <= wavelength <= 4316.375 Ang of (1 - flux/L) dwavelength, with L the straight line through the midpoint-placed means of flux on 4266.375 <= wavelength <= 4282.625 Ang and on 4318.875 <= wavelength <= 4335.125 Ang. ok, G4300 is 3.3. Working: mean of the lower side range 7.94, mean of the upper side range 8.79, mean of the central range 7.54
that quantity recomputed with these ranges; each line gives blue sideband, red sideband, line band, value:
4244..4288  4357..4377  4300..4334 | 4.2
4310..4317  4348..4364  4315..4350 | -1.3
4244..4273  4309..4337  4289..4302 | 2.0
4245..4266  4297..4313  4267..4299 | -1.4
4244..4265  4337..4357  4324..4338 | 0.5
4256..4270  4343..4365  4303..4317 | 2.6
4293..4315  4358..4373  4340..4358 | 0.3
